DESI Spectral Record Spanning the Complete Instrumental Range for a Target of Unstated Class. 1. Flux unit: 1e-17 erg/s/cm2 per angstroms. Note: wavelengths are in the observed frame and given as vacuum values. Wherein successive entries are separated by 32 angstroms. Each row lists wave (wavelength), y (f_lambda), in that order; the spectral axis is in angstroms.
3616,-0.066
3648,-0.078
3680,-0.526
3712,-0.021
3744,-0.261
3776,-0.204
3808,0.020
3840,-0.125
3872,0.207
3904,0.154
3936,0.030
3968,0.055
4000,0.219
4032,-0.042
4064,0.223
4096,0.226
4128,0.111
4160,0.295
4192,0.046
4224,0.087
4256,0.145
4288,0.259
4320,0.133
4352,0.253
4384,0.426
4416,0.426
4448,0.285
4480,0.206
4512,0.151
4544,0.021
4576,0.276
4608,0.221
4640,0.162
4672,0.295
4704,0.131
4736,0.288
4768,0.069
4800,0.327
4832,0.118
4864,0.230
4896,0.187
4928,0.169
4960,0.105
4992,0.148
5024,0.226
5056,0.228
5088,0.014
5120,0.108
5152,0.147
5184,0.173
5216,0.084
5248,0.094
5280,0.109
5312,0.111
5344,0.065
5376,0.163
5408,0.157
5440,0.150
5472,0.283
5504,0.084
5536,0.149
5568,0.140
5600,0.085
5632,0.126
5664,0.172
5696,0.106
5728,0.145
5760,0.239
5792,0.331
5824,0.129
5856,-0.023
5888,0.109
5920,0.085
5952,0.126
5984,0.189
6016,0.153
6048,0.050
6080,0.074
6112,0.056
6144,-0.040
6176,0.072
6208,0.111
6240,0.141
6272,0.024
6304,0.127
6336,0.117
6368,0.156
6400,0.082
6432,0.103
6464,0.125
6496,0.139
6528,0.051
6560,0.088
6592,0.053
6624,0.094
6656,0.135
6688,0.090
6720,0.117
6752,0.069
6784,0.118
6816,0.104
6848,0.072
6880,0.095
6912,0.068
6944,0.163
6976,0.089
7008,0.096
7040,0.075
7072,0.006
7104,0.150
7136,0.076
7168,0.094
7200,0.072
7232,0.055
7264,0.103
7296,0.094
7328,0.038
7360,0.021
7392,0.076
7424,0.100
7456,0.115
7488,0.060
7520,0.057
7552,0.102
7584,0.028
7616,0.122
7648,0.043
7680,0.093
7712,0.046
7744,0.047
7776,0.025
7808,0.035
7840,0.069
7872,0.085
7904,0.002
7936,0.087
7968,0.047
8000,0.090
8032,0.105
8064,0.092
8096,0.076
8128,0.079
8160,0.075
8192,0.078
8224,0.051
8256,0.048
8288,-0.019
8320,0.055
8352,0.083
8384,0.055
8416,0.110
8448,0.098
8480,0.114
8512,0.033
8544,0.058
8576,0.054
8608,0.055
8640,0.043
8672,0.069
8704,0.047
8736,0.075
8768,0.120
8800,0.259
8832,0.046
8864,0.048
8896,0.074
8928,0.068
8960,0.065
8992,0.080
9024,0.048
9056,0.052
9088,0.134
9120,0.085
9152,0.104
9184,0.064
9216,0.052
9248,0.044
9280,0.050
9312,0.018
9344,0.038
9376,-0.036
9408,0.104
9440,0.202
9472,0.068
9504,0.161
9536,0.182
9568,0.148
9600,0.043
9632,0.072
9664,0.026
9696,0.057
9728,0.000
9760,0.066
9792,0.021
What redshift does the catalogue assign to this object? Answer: 1.36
